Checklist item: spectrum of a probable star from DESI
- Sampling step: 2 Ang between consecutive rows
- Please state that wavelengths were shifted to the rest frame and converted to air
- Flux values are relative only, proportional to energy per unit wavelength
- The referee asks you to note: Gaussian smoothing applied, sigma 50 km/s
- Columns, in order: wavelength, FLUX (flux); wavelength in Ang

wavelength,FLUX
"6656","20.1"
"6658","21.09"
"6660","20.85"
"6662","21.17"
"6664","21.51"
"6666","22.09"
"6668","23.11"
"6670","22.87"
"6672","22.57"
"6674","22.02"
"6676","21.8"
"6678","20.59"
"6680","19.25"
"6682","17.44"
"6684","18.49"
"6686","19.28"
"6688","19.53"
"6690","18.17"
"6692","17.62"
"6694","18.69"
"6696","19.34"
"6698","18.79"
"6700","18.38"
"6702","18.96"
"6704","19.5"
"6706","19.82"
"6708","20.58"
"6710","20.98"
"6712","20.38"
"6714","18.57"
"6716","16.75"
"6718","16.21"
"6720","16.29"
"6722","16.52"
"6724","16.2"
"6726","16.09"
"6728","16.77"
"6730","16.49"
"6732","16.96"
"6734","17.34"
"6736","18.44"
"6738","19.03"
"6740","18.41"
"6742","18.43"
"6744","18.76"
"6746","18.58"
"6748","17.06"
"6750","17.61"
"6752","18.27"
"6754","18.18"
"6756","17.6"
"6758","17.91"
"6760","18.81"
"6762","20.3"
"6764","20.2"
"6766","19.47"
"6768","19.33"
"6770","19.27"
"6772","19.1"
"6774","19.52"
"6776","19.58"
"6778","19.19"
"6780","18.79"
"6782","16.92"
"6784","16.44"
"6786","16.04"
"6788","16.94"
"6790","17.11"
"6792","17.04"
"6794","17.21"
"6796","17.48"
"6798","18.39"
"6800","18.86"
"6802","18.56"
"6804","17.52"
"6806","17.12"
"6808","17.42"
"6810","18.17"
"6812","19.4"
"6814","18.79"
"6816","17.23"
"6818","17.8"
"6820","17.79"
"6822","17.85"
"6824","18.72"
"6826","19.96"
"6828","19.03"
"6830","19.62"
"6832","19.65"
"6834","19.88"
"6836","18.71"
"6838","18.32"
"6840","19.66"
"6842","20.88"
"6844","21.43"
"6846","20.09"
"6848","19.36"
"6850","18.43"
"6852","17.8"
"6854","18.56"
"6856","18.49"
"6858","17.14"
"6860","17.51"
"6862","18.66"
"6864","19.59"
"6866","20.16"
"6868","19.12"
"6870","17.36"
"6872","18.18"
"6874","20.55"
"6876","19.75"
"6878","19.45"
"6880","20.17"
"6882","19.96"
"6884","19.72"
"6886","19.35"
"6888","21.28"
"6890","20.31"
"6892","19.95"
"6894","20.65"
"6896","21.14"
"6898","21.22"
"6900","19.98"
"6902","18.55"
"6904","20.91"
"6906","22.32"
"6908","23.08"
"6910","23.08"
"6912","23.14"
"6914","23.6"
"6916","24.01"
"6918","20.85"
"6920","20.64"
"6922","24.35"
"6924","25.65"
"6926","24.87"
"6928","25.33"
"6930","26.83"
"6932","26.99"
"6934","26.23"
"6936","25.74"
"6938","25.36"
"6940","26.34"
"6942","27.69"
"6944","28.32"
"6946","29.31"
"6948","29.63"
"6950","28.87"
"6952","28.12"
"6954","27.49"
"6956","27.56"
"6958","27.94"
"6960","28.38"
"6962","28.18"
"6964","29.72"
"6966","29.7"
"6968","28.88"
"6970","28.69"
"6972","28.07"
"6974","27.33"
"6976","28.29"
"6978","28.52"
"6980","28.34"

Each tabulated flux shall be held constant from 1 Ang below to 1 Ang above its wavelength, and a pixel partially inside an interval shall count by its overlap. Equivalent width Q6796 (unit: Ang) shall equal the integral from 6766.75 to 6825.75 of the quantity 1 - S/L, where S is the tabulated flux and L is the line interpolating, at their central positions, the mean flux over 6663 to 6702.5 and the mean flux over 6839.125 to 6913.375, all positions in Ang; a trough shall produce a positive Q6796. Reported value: 5.6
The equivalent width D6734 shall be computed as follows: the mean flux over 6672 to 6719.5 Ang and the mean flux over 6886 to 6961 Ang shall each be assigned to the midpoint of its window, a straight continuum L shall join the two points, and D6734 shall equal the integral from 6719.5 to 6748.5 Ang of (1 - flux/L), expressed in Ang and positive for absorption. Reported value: 3.8 Ang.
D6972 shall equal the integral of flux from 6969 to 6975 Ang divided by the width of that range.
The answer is 28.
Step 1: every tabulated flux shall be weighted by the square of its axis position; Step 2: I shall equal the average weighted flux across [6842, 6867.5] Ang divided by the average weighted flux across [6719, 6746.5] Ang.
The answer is 1.13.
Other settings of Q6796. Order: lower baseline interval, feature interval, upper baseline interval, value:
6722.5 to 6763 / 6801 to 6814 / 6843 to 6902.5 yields 0.4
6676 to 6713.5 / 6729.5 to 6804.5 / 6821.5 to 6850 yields 4.6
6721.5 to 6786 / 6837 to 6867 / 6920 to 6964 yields 4.9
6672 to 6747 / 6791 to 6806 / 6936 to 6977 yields 2.9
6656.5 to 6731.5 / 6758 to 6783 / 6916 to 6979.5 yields 2.9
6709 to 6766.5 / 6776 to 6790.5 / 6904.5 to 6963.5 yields 1.7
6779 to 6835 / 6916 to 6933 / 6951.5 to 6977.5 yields 0.9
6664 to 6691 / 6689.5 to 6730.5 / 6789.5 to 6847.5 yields 4.0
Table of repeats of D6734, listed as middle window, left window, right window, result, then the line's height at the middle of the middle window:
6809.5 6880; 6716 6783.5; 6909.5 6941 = 8.5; 21.6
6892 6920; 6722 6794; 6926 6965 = 4.3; 25.5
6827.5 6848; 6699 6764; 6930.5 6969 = 2.8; 22.9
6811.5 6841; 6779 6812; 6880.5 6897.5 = -0.6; 18.5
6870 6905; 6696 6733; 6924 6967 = 7.2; 25.1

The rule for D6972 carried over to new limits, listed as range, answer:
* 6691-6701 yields 18.6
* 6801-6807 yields 17.7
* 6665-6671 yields 22.7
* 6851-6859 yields 18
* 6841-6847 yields 20.8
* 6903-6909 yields 22.1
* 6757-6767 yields 19.3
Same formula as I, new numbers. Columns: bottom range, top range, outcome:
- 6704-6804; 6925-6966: 1.60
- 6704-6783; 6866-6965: 1.35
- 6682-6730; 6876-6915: 1.21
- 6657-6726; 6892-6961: 1.36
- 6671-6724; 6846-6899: 1.07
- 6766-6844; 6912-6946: 1.42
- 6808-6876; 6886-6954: 1.30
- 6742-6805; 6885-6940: 1.30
